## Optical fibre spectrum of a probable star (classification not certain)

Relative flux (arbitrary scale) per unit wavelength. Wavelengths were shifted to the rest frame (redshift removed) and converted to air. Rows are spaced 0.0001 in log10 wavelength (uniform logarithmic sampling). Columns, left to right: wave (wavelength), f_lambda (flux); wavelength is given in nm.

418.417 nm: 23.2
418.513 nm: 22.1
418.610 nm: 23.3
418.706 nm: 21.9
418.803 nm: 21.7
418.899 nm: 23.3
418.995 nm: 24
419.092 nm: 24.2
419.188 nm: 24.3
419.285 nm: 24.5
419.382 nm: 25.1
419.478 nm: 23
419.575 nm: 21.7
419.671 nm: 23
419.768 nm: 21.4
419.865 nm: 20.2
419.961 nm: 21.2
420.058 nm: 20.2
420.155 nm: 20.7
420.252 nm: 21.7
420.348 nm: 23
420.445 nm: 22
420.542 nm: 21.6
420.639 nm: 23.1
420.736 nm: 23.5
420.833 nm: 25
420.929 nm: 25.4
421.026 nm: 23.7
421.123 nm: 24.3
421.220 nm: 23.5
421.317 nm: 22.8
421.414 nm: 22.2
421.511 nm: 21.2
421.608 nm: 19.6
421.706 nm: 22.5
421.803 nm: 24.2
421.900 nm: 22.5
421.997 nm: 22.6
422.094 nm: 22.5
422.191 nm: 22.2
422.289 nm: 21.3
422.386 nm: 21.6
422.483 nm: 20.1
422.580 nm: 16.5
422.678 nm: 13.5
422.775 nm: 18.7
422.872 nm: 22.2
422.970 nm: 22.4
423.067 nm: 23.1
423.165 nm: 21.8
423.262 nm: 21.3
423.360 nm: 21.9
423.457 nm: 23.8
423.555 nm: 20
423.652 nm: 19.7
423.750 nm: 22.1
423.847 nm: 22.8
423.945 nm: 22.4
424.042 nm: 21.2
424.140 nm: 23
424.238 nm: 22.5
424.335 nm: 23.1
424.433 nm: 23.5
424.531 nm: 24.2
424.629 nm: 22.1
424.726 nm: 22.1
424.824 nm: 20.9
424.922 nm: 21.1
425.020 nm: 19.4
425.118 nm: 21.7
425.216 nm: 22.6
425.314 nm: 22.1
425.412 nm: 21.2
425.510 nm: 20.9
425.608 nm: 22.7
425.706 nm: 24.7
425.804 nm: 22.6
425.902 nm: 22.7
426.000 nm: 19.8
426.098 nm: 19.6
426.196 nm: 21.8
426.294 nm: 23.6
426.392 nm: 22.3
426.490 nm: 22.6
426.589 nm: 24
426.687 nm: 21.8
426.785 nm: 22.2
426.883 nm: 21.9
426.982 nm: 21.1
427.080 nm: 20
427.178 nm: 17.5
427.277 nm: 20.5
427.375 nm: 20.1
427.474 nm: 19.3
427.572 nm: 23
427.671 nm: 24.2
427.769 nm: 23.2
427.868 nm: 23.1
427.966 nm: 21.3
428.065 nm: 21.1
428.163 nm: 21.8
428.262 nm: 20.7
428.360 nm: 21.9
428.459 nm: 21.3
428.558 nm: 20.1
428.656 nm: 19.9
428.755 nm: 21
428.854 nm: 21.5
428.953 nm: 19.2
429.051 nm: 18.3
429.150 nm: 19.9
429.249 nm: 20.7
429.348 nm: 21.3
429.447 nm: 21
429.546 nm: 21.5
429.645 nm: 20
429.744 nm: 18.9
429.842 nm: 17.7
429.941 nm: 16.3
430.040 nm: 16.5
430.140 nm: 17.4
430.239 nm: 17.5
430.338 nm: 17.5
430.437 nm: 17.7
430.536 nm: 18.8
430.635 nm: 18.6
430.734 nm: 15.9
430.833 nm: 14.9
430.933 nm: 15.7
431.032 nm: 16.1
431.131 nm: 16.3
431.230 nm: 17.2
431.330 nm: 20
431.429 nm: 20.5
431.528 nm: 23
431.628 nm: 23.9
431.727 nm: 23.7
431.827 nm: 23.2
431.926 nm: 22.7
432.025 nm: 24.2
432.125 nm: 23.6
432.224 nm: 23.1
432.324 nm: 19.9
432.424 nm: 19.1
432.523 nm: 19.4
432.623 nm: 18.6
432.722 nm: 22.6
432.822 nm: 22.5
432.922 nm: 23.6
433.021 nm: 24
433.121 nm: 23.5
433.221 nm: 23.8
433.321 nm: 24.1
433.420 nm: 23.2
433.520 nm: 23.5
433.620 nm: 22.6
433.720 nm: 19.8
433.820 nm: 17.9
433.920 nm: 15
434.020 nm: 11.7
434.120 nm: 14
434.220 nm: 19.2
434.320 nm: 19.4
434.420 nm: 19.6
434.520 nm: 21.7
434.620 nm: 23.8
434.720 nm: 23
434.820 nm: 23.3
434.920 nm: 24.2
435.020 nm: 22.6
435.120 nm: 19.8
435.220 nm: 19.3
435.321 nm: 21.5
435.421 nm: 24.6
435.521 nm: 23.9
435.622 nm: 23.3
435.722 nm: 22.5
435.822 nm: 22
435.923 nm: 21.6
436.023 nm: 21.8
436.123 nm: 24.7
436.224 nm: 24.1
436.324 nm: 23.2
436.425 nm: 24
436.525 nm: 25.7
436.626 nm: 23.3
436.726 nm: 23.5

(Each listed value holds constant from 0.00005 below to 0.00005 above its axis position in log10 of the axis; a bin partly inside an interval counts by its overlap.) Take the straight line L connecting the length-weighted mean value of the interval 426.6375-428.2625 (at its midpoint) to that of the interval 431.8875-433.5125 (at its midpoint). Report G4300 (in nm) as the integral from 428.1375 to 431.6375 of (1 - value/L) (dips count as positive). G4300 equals 0.44 nm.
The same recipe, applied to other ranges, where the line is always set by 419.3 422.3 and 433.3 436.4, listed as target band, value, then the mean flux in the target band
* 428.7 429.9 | 0.10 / 20.1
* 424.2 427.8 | 0.04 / 21.8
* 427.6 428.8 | 0.01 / 21.7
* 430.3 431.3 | 0.22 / 16.9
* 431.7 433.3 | -0.06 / 22.3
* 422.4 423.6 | 0.10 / 20.5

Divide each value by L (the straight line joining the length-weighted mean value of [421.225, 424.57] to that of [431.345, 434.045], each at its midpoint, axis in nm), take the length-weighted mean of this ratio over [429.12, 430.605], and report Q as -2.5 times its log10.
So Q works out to 0.15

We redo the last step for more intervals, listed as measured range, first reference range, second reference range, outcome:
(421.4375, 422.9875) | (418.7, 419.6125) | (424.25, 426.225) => 0.09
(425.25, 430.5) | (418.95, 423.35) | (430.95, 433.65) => 0.06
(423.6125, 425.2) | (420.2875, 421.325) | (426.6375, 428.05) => 0.01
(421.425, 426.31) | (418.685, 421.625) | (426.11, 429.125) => 0.02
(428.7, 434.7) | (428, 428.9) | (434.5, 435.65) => 0.09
